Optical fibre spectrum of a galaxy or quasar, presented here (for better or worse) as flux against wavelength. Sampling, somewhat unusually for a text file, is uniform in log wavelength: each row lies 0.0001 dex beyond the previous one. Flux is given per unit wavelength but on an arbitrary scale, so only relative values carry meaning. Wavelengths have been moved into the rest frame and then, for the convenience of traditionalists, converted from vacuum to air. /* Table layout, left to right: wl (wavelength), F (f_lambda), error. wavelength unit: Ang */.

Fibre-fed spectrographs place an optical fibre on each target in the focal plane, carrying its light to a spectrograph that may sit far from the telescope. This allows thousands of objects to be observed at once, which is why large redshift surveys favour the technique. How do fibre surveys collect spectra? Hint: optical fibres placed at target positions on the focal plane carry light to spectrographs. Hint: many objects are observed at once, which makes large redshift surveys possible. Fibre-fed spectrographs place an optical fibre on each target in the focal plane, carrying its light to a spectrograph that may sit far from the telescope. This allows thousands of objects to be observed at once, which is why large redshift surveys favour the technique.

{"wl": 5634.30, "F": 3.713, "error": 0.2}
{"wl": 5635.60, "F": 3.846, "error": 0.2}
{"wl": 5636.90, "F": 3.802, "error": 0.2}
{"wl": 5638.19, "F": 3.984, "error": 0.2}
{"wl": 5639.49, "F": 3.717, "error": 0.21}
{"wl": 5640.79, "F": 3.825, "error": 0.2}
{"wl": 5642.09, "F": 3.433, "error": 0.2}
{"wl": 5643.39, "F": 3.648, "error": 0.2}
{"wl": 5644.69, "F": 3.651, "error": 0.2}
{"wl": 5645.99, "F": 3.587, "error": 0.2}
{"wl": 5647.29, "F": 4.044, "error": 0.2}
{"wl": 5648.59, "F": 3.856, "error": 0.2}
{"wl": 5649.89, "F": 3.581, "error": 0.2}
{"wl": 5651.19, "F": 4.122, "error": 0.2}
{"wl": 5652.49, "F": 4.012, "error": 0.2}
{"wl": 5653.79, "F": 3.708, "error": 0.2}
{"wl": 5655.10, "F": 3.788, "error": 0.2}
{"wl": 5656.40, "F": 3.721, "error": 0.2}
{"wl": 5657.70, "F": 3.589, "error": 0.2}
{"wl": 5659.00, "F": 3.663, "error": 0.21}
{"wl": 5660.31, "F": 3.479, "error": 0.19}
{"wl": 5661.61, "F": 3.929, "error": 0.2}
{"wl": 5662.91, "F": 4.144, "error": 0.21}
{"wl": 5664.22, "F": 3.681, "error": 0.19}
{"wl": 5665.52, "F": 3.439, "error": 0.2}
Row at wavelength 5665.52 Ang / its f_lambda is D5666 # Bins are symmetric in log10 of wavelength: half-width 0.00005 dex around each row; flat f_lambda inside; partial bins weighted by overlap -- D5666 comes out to 3.439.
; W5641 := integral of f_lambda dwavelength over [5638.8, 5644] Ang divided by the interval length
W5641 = 3.66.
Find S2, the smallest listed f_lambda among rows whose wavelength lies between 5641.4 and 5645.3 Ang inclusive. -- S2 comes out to 3.433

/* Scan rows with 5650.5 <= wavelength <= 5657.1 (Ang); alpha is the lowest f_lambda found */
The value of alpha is 3.708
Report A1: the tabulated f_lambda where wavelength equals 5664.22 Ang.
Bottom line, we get 3.681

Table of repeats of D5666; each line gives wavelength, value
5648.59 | 3.856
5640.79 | 3.825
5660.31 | 3.479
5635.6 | 3.846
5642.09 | 3.433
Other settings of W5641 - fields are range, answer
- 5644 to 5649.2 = 3.78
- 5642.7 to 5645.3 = 3.64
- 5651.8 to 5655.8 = 3.83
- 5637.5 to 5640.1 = 3.86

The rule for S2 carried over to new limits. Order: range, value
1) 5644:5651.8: 3.581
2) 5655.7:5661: 3.479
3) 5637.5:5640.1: 3.717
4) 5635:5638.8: 3.802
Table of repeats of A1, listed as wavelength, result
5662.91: 4.144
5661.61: 3.929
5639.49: 3.717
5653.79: 3.708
